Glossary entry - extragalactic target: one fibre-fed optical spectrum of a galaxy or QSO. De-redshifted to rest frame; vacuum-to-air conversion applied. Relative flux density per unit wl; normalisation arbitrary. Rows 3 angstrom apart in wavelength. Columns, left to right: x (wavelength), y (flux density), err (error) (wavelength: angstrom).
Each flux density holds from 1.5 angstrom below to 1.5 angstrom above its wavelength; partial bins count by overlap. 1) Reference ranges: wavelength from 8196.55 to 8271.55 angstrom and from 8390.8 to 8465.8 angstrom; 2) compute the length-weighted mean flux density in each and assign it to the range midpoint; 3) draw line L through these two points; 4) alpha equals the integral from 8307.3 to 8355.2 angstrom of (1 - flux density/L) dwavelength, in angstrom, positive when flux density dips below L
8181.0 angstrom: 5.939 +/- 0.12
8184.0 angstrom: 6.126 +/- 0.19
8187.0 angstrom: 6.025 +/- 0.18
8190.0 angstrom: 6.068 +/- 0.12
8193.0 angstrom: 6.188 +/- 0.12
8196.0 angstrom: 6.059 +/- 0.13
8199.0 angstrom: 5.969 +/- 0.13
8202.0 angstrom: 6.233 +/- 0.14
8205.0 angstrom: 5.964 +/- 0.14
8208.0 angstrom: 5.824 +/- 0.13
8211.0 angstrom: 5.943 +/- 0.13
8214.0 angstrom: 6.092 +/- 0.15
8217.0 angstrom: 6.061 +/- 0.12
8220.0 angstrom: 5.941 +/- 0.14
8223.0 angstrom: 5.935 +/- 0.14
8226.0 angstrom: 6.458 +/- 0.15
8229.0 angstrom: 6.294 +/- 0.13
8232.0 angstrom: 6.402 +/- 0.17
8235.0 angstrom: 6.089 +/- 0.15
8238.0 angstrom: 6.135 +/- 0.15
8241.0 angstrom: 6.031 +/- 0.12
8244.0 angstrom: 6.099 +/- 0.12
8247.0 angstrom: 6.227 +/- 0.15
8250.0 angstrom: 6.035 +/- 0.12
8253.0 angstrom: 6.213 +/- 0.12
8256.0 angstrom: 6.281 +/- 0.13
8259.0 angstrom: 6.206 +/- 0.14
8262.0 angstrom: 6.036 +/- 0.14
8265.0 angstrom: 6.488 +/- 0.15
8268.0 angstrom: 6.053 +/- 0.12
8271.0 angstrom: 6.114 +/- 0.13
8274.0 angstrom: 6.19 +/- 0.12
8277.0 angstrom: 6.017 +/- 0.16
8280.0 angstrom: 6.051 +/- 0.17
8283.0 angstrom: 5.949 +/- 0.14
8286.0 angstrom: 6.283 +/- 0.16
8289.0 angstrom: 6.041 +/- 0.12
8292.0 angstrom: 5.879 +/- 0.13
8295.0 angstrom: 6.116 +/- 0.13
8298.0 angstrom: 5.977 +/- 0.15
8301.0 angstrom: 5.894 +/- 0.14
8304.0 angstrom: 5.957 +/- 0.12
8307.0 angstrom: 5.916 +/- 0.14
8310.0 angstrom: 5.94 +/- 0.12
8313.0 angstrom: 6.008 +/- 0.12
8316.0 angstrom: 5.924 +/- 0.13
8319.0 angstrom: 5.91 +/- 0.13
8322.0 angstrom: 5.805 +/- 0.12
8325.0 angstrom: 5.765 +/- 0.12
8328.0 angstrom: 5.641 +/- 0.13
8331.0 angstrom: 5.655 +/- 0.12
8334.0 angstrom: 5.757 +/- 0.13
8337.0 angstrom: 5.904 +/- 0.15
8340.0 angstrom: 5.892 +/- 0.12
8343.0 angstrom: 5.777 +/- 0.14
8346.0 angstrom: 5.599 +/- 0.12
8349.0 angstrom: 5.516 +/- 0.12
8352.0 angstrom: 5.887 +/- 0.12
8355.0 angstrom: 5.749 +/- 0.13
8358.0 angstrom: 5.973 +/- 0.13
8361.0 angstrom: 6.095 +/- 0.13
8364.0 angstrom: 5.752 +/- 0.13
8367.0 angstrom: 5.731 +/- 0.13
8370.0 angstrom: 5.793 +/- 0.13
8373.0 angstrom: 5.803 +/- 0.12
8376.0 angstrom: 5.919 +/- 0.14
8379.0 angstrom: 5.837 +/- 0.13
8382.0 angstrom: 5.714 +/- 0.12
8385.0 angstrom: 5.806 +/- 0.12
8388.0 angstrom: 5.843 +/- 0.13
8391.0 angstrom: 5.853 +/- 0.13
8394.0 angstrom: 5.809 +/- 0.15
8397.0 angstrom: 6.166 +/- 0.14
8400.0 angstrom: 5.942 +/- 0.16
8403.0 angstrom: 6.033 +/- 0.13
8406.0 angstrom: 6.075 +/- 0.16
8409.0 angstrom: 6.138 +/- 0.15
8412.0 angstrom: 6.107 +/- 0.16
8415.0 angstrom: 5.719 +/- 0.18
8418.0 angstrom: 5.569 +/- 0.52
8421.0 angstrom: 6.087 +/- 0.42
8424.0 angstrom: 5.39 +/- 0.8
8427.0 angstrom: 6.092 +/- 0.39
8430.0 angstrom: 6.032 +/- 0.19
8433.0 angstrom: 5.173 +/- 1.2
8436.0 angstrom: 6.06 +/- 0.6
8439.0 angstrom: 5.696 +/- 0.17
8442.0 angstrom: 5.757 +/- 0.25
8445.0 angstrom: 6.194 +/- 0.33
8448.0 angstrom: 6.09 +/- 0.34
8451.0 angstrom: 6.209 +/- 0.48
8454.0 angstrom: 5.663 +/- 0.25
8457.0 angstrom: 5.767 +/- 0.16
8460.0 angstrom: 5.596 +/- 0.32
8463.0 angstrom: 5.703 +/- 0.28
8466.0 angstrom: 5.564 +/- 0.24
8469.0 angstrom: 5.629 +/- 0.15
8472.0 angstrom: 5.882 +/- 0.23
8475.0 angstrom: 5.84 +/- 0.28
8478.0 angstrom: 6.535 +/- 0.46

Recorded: 1.6 angstrom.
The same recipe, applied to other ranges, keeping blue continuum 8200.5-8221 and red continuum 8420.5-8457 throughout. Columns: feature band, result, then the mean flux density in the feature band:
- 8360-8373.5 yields 0.2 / 5.83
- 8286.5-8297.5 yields -0.1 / 6.03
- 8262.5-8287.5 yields -0.7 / 6.14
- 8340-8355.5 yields 0.5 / 5.72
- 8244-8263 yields -0.6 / 6.16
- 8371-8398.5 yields 0.2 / 5.86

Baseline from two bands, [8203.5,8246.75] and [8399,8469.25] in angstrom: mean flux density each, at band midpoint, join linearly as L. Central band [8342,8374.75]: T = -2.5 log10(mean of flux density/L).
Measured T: 0.027 mag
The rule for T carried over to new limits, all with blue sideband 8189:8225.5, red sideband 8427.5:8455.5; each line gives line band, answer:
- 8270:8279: -0.020 mag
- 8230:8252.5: -0.025 mag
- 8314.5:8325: 0.018 mag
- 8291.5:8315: 0.002 mag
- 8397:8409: -0.026 mag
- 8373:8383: 0.018 mag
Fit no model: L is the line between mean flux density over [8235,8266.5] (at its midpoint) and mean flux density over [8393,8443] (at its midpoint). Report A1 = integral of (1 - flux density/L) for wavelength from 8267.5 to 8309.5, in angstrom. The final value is 0.5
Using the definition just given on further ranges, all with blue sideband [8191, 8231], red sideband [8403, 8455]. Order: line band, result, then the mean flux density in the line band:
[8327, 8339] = 0.45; 5.75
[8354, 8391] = 0.64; 5.84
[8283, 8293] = -0.08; 6.06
